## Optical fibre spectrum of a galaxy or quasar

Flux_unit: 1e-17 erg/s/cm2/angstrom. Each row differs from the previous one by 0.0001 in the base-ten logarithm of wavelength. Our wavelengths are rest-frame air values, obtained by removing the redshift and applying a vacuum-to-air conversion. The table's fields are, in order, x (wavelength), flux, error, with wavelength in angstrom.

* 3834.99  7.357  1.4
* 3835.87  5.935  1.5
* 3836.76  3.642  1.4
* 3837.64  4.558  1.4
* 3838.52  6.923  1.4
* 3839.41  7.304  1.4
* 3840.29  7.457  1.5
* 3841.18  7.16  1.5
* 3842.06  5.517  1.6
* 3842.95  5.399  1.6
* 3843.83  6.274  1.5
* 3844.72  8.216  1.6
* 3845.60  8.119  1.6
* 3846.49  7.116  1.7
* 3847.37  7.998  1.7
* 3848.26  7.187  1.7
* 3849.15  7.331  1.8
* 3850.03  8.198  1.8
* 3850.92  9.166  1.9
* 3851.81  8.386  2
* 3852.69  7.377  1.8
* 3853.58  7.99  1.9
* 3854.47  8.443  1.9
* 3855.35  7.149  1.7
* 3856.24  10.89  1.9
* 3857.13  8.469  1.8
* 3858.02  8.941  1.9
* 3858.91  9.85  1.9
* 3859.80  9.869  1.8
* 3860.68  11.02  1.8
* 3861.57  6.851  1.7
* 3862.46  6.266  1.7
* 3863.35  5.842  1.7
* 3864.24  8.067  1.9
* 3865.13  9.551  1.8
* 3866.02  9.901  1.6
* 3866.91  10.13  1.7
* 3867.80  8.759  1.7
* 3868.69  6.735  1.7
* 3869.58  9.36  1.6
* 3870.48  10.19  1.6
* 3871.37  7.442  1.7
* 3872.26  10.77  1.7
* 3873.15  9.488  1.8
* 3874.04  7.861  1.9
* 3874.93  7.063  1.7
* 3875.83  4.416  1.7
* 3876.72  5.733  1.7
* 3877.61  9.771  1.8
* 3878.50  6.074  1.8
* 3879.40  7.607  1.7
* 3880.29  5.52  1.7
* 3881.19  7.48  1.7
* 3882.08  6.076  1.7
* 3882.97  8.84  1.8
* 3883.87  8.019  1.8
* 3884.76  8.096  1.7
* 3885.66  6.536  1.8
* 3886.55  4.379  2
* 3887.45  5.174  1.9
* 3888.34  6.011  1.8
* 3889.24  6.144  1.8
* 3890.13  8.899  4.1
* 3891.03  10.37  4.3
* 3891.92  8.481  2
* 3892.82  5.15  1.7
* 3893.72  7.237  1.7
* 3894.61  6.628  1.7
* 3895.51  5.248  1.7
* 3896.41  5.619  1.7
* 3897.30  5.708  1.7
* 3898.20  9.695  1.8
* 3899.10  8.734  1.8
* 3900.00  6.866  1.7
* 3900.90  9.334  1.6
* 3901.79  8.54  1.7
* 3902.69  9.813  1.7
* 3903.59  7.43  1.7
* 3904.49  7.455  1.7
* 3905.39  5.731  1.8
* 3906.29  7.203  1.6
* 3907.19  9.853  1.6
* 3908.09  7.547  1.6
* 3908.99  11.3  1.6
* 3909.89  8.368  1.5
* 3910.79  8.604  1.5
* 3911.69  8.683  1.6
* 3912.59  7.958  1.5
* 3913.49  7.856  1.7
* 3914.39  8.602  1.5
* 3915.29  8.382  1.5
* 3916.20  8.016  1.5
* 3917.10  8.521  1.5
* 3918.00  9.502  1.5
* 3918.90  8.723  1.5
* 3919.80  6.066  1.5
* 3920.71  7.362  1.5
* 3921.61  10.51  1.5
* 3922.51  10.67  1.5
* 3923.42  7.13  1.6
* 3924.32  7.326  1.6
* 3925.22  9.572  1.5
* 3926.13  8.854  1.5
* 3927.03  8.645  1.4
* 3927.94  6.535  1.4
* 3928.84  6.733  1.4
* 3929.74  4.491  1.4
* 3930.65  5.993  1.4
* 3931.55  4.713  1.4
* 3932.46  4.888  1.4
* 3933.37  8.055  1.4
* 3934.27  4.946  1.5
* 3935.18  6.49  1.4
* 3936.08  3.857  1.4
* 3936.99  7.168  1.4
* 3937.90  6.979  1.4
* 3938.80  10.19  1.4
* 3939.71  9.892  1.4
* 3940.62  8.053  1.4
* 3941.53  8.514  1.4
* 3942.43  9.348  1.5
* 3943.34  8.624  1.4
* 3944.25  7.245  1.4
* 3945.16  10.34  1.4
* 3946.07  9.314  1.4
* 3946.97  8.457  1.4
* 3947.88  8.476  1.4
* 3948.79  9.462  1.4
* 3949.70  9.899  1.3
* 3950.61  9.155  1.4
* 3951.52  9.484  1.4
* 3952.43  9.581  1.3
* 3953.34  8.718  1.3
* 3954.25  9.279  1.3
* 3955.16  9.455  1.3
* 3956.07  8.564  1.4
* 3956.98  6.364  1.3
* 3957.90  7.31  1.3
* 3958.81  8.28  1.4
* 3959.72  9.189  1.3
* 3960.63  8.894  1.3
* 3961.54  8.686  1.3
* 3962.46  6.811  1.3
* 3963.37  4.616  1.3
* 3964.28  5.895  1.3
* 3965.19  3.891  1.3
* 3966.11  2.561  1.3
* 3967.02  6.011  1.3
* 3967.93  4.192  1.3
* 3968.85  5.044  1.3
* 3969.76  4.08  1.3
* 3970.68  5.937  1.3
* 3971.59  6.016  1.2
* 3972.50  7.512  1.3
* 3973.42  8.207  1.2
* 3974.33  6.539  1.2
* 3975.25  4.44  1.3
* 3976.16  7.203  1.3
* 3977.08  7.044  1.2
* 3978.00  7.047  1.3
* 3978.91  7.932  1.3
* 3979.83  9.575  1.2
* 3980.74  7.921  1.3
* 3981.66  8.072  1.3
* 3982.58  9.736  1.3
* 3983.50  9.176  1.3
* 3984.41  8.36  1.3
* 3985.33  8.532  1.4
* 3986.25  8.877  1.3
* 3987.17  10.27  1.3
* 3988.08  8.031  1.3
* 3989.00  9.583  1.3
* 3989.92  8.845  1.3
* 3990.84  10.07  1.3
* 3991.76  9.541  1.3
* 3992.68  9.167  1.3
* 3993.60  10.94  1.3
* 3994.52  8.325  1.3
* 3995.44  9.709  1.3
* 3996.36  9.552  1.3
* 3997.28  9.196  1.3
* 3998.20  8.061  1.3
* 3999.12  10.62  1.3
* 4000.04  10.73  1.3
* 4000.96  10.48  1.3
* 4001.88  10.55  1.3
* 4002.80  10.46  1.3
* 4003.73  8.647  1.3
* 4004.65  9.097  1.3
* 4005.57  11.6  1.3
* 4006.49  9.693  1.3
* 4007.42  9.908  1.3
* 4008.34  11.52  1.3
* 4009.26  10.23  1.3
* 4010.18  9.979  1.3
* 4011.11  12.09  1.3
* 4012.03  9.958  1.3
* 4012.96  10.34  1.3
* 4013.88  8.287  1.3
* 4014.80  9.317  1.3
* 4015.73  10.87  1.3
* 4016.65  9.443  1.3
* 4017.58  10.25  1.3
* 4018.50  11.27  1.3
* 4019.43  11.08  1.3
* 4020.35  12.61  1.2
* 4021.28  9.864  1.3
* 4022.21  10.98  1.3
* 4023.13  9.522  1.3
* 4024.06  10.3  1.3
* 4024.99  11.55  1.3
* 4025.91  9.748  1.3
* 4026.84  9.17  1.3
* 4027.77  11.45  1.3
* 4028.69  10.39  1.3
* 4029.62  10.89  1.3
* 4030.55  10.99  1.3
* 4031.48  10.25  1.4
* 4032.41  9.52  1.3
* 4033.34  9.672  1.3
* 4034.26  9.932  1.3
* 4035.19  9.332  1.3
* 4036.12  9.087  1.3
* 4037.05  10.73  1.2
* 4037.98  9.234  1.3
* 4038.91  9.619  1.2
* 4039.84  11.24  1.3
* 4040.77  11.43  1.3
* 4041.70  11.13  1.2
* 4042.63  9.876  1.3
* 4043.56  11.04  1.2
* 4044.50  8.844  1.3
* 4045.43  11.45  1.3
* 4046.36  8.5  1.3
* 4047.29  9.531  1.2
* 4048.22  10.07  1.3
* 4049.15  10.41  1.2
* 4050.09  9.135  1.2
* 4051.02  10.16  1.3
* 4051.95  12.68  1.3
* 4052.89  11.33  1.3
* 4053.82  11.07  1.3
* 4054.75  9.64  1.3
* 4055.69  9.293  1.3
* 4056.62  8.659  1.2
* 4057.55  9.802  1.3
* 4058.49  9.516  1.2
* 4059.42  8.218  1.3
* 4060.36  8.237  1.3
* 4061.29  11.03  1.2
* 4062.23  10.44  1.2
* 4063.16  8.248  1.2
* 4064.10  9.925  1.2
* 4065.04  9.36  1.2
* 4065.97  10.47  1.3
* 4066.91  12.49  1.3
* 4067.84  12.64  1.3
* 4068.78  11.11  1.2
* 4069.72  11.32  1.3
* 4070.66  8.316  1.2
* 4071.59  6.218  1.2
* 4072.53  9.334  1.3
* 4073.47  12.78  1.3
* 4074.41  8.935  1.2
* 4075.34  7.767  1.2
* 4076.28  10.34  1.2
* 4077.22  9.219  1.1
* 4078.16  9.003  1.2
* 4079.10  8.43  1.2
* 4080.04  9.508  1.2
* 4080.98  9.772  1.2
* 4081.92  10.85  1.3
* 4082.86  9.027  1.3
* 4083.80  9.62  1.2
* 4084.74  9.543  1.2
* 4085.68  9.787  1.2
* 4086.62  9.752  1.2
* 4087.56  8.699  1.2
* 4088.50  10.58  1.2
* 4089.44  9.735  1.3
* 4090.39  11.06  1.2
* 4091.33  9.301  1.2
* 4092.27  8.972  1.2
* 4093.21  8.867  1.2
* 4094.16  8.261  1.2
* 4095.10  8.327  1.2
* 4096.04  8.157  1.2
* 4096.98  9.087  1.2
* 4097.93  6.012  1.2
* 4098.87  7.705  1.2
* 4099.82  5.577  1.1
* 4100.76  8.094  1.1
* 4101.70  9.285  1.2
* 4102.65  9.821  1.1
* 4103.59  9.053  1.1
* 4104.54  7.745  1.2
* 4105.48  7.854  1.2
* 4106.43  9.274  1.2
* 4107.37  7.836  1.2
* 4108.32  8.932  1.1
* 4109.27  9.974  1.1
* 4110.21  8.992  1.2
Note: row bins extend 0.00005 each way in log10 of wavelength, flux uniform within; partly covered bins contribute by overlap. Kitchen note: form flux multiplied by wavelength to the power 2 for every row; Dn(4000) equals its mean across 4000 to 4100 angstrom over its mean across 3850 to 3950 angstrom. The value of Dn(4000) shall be 1.35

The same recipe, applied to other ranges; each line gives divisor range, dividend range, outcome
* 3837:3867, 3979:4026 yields 1.35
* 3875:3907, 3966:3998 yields 1.15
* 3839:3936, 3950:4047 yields 1.24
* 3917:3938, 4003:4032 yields 1.50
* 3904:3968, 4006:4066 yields 1.36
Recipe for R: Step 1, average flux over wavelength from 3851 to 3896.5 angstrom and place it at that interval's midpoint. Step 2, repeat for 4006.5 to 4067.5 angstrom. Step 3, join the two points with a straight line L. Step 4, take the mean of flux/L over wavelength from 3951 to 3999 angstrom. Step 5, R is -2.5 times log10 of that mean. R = 0.19 mag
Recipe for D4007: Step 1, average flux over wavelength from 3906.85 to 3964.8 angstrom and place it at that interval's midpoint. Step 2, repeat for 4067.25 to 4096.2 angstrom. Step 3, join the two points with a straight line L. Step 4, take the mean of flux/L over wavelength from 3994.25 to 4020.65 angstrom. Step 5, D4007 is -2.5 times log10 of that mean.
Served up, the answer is -0.15 mag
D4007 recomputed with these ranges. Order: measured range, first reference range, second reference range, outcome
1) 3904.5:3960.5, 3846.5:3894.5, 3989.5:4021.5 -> 0.10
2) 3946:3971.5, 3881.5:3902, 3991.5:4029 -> 0.20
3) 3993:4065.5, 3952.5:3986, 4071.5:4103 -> -0.24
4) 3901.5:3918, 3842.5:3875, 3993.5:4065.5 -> 0.06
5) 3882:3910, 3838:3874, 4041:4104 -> 0.12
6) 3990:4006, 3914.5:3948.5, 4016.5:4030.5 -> 0.01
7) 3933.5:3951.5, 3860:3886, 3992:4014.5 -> 0.10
